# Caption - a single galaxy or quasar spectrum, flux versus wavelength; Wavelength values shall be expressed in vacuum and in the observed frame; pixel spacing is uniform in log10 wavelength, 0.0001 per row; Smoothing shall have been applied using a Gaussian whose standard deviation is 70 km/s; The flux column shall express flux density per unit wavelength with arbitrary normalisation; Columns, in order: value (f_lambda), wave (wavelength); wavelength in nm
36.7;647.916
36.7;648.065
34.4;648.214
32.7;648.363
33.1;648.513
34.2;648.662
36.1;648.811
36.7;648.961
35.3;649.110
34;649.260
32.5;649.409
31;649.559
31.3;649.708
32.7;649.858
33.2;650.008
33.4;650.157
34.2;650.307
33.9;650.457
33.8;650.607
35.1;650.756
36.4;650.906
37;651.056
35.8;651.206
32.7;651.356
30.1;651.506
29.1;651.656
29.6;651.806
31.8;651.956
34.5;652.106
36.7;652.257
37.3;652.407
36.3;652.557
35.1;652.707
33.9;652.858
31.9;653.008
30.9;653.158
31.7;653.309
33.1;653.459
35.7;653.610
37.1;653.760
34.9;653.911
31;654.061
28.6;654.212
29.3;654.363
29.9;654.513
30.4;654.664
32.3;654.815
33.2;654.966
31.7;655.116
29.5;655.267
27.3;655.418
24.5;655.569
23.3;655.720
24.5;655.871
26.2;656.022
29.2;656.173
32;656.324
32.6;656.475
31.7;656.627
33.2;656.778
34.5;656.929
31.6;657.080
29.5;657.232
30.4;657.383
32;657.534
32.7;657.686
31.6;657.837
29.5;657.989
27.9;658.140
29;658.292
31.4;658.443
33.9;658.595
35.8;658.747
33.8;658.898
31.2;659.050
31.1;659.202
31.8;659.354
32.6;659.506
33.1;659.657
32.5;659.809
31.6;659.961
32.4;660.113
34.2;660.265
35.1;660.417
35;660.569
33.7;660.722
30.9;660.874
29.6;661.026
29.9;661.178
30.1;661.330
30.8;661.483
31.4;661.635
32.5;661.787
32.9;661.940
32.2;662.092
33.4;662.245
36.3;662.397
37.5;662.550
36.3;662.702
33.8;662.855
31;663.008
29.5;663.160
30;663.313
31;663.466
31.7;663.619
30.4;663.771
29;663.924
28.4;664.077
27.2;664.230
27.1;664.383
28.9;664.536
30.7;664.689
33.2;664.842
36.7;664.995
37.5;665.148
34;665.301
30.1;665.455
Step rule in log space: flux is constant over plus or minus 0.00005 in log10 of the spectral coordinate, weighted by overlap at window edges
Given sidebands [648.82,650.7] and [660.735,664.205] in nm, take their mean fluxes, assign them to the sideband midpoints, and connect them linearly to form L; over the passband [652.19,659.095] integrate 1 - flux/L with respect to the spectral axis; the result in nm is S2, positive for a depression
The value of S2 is 0.26 nm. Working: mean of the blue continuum 33.6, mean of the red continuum 31.7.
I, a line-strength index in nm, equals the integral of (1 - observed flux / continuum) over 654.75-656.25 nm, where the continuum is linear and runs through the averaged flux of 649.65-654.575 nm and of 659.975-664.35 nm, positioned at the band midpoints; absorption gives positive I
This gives 0.21 nm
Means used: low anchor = 33.3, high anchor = 31.9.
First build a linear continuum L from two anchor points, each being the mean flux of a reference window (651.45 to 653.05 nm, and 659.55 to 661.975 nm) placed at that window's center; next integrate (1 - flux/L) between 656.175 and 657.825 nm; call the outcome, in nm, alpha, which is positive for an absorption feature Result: 0.04 nm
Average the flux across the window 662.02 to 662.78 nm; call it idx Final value 35.1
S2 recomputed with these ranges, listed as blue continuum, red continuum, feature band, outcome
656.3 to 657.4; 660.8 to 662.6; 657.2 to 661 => 0.00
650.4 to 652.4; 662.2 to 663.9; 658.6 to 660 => 0.01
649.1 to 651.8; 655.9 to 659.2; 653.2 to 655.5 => 0.04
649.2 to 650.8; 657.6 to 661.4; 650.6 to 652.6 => -0.06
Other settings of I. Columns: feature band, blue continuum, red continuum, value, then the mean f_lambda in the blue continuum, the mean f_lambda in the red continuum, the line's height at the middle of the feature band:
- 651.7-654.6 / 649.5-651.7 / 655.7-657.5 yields -0.09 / 33.4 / 30.2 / 32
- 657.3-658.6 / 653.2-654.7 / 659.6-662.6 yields 0.07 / 32.2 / 32.7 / 32.5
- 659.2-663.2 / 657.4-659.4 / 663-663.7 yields -0.21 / 31.6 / 30.6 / 31.1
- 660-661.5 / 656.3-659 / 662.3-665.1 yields -0.02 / 31.8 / 31.7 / 31.7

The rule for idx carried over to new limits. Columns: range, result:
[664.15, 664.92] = 29.4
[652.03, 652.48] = 36.1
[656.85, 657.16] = 33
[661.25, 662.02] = 31.5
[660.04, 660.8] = 34.1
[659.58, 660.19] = 32.4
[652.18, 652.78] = 36.3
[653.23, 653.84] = 34.4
